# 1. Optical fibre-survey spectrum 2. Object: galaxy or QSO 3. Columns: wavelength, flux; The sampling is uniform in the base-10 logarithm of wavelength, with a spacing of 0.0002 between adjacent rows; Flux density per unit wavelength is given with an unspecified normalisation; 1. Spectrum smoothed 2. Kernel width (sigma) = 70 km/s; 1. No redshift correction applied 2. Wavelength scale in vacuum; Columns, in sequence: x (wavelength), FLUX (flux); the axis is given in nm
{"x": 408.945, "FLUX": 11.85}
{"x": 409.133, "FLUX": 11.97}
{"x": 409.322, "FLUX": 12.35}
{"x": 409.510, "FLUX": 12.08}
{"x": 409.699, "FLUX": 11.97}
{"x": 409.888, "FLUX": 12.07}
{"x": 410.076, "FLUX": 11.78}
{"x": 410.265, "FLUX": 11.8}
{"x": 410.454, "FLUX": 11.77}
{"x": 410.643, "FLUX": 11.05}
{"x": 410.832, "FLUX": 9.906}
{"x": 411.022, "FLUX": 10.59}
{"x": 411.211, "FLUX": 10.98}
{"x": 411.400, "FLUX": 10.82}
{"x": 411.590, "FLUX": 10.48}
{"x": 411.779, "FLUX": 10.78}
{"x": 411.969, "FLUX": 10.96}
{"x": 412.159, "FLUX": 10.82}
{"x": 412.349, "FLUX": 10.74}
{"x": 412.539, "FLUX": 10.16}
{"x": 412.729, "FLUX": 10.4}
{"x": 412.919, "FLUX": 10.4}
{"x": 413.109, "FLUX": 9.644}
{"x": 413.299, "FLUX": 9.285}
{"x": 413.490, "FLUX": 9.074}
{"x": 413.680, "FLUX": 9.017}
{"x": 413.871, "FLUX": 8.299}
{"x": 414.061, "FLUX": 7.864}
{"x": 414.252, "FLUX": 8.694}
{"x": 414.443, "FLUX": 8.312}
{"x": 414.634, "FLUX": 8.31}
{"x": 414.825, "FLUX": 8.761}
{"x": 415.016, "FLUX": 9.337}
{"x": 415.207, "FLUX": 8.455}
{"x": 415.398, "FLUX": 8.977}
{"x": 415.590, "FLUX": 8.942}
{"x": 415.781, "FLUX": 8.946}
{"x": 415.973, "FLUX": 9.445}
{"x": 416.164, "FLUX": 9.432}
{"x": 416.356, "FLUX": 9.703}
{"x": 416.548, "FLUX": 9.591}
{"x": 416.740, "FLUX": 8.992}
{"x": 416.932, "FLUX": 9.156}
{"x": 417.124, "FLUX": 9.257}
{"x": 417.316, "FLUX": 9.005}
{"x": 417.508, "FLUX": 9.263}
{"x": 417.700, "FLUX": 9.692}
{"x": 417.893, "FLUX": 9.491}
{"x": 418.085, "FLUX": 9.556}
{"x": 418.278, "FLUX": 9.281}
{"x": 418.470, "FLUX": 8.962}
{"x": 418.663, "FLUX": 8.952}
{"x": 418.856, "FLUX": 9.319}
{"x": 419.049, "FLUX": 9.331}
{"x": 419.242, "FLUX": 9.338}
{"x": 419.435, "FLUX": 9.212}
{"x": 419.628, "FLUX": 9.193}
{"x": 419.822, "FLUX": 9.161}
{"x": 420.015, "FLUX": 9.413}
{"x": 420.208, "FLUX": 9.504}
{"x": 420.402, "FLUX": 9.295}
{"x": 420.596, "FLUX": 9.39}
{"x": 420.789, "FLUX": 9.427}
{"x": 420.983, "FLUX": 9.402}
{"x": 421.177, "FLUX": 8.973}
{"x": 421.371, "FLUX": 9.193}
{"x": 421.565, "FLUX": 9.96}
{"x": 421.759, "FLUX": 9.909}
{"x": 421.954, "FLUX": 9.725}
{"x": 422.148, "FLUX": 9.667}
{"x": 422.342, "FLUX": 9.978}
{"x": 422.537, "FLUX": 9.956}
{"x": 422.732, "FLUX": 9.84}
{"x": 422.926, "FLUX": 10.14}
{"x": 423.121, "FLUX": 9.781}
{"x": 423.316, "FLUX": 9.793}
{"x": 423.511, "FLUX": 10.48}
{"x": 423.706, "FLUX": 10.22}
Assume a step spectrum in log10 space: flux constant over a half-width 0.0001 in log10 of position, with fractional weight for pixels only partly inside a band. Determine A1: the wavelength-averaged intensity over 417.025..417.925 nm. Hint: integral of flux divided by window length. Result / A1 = 9.33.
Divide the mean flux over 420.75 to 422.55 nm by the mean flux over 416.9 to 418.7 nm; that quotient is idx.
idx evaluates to 1.0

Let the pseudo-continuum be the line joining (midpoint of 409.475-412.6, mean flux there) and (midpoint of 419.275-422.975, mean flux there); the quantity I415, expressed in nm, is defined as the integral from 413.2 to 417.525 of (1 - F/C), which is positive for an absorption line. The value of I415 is 0.61 nm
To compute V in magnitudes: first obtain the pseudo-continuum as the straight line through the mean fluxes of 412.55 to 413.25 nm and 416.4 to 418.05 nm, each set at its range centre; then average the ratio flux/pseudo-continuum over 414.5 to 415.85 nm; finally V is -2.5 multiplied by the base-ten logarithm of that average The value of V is 0.105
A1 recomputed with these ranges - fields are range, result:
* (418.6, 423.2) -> 9.51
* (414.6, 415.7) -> 8.83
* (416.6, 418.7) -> 9.25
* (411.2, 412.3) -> 10.8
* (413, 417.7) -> 9.01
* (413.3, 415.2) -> 8.65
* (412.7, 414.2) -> 9.18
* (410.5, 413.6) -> 10.4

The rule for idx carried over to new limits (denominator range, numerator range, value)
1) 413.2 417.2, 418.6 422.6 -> 1.06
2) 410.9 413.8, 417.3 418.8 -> 0.91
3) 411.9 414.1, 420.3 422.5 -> 0.98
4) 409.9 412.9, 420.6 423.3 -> 0.89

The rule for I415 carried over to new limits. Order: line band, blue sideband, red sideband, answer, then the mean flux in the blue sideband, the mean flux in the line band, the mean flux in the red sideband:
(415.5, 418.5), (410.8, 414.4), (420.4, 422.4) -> 0.13 nm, 9.92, 9.3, 9.54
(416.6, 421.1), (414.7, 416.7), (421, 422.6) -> 0.05 nm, 9.14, 9.29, 9.65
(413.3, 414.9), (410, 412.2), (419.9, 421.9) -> 0.29 nm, 11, 8.58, 9.45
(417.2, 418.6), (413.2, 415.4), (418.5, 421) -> -0.03 nm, 8.69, 9.32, 9.29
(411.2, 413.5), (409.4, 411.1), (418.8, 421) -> 0.13 nm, 11.5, 10.4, 9.33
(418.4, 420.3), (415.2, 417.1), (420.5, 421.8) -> 0.02 nm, 9.2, 9.24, 9.45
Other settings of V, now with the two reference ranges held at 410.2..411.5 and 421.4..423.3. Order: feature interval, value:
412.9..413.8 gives 0.15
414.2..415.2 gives 0.22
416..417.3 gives 0.12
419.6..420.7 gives 0.08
